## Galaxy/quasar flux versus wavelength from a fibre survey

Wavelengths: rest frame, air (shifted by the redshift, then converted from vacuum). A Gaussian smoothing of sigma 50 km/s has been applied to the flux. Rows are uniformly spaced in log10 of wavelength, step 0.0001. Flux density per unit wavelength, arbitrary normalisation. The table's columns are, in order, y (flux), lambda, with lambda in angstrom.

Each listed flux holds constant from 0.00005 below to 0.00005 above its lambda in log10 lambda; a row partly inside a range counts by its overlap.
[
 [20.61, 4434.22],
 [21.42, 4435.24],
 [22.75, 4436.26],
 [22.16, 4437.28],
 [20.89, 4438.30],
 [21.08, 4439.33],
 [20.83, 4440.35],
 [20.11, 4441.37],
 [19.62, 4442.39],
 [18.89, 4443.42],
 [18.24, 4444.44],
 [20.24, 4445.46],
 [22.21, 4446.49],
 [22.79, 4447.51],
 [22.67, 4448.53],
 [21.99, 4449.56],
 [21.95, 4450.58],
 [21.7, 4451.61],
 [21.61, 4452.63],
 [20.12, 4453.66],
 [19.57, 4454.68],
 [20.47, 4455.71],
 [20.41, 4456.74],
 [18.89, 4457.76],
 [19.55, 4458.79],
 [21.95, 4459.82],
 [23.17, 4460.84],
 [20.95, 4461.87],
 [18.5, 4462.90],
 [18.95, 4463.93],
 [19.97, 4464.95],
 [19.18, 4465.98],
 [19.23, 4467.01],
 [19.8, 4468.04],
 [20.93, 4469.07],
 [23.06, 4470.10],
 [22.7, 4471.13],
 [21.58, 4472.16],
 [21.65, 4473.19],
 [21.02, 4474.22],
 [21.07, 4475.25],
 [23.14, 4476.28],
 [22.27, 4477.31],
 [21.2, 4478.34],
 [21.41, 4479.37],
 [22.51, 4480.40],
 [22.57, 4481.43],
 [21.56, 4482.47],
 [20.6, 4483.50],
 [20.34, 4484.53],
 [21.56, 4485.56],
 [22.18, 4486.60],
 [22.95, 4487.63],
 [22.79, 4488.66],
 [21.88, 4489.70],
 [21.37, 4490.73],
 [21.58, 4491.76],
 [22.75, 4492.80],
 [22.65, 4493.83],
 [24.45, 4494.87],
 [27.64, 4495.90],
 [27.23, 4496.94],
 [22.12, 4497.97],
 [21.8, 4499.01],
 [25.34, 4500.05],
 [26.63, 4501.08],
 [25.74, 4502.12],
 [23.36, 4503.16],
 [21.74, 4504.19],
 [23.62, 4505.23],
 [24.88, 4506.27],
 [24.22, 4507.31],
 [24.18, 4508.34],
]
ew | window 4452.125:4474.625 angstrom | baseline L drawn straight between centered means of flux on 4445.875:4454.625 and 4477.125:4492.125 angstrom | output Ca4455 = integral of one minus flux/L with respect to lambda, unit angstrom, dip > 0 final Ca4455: 1.2 angstrom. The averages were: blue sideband 21.7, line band 20.6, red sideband 21.8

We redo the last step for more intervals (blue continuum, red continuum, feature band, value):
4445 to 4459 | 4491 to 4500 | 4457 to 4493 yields 2.0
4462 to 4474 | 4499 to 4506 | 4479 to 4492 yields 0.3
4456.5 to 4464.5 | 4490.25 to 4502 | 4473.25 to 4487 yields 0.4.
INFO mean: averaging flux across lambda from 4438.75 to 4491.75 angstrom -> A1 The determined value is 21.1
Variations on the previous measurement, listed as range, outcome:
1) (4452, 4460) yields 20.3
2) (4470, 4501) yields 22.6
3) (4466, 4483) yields 21.5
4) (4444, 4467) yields 20.7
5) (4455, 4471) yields 20.4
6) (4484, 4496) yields 22.5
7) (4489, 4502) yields 23.8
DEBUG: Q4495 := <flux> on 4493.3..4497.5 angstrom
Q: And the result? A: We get 25.5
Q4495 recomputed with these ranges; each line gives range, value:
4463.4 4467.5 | 19.3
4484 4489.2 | 22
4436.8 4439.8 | 21.3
